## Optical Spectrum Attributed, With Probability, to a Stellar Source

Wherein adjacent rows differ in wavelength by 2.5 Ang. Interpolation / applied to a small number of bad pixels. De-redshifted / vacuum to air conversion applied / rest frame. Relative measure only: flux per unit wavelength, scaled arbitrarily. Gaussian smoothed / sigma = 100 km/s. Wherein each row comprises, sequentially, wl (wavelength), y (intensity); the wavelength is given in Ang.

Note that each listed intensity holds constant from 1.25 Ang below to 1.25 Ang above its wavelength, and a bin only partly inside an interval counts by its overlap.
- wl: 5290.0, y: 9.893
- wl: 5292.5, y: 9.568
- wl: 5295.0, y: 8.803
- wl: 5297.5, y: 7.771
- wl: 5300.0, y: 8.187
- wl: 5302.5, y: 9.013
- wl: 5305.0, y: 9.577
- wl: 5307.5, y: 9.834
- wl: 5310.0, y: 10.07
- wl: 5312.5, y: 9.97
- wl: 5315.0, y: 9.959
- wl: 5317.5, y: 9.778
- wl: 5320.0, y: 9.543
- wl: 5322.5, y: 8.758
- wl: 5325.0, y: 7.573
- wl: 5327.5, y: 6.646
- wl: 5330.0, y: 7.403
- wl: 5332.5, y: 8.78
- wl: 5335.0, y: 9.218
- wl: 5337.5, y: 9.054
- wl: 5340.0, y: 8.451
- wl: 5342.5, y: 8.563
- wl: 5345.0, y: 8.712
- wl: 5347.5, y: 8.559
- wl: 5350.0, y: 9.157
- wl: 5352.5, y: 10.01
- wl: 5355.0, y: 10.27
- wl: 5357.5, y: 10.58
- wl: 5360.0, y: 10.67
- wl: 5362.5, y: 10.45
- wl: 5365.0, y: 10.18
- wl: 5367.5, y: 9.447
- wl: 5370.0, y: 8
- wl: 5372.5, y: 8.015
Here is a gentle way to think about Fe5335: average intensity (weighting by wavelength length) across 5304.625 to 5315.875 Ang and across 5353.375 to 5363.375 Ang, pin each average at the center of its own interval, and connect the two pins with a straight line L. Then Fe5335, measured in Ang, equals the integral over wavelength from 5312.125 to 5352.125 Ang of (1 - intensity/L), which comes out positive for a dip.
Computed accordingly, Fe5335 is 5.5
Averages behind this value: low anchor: 9.9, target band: 8.76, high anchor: 10.5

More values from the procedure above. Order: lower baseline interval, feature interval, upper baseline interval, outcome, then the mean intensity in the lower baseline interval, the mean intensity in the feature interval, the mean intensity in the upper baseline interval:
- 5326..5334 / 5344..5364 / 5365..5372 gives -3.2 Ang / 7.66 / 9.82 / 8.91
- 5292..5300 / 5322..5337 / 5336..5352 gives 1.1 Ang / 8.55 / 8.08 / 8.82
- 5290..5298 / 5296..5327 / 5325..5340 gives -1.8 Ang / 8.99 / 9.11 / 8.19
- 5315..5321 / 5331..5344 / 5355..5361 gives 1.7 Ang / 9.73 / 8.78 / 10.5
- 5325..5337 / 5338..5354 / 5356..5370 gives 0.1 Ang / 8.03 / 8.94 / 10.1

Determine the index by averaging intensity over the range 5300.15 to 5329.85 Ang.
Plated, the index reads 9.06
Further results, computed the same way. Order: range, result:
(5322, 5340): 8.2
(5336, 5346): 8.71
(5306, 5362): 9.18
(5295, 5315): 9.23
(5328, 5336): 8.27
